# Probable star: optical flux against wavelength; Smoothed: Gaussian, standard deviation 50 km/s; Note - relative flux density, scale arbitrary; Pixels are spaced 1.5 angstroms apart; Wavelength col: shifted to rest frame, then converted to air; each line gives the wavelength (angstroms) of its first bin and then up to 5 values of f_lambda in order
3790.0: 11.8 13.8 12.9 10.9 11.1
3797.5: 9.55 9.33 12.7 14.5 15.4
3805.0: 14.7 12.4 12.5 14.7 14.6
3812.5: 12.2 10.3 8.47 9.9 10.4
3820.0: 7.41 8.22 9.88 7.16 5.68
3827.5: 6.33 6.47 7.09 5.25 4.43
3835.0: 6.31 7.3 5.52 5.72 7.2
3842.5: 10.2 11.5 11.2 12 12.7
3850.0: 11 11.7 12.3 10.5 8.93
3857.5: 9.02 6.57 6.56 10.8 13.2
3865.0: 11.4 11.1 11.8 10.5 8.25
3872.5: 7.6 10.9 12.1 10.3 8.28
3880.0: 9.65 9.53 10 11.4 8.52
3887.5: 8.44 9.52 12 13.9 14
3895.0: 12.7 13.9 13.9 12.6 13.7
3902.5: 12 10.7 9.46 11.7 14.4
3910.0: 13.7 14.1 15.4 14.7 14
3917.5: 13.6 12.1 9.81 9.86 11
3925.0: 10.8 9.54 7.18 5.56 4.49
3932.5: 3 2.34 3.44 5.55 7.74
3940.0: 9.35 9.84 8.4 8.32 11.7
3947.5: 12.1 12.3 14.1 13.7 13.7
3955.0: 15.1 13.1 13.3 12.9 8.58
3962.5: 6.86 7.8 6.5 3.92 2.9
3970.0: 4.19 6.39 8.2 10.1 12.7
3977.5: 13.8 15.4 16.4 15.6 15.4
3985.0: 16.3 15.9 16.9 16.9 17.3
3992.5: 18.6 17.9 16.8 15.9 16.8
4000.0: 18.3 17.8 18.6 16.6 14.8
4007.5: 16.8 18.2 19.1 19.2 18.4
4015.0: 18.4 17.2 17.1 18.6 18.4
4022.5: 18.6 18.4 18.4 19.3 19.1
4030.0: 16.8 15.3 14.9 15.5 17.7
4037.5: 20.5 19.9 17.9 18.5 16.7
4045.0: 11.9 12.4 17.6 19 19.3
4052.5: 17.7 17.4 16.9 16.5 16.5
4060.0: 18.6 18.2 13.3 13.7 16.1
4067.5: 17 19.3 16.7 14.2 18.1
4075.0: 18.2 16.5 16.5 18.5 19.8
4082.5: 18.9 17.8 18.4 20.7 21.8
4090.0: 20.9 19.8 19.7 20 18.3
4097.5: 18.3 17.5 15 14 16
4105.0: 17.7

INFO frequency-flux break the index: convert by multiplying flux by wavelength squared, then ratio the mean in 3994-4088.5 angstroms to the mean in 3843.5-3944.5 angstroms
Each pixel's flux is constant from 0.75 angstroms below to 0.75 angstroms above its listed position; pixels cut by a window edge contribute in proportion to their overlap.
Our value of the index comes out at 1.81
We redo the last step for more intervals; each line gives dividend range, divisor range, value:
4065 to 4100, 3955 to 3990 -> 1.70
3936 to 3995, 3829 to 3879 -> 1.33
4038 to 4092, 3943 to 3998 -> 1.48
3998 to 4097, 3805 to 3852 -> 2.13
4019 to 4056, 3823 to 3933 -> 1.87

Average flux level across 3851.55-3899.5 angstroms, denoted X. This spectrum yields 10.6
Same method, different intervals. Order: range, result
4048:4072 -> 17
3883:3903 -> 12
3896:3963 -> 10.7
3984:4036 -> 17.4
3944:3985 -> 11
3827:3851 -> 8.19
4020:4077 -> 17.1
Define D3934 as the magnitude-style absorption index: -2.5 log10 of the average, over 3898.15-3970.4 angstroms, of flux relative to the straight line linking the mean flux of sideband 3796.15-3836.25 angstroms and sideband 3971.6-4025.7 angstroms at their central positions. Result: 0.36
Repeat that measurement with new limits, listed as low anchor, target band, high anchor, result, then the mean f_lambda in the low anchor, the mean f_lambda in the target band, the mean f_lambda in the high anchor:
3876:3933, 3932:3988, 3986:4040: 0.38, 11.1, 10.3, 17.6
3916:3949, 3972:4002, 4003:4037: -0.09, 8.59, 15.6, 17.6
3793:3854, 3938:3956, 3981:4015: 0.30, 9.94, 11.4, 17.2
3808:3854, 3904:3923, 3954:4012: -0.09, 9.17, 12.6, 13.7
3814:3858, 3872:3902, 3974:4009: 0.00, 8.64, 11.2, 16.2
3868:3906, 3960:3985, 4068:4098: 0.41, 11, 9.9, 18.6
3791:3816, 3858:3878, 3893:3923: 0.25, 12.4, 10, 12.8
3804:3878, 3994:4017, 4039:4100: -0.14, 9.65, 17.5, 17.6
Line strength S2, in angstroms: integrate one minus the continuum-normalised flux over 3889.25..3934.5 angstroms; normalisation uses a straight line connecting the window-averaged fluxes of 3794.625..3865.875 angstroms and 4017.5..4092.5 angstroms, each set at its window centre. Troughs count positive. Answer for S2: 4.8 angstroms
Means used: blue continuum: 9.85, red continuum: 17.6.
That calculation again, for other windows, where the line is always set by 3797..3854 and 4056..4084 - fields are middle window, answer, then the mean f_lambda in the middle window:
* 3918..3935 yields 6.6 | 7.81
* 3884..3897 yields 0.2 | 11.6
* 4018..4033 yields -2.1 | 17.9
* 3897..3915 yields -1.2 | 13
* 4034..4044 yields -1.3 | 18.2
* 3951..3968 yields 4.1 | 10.4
